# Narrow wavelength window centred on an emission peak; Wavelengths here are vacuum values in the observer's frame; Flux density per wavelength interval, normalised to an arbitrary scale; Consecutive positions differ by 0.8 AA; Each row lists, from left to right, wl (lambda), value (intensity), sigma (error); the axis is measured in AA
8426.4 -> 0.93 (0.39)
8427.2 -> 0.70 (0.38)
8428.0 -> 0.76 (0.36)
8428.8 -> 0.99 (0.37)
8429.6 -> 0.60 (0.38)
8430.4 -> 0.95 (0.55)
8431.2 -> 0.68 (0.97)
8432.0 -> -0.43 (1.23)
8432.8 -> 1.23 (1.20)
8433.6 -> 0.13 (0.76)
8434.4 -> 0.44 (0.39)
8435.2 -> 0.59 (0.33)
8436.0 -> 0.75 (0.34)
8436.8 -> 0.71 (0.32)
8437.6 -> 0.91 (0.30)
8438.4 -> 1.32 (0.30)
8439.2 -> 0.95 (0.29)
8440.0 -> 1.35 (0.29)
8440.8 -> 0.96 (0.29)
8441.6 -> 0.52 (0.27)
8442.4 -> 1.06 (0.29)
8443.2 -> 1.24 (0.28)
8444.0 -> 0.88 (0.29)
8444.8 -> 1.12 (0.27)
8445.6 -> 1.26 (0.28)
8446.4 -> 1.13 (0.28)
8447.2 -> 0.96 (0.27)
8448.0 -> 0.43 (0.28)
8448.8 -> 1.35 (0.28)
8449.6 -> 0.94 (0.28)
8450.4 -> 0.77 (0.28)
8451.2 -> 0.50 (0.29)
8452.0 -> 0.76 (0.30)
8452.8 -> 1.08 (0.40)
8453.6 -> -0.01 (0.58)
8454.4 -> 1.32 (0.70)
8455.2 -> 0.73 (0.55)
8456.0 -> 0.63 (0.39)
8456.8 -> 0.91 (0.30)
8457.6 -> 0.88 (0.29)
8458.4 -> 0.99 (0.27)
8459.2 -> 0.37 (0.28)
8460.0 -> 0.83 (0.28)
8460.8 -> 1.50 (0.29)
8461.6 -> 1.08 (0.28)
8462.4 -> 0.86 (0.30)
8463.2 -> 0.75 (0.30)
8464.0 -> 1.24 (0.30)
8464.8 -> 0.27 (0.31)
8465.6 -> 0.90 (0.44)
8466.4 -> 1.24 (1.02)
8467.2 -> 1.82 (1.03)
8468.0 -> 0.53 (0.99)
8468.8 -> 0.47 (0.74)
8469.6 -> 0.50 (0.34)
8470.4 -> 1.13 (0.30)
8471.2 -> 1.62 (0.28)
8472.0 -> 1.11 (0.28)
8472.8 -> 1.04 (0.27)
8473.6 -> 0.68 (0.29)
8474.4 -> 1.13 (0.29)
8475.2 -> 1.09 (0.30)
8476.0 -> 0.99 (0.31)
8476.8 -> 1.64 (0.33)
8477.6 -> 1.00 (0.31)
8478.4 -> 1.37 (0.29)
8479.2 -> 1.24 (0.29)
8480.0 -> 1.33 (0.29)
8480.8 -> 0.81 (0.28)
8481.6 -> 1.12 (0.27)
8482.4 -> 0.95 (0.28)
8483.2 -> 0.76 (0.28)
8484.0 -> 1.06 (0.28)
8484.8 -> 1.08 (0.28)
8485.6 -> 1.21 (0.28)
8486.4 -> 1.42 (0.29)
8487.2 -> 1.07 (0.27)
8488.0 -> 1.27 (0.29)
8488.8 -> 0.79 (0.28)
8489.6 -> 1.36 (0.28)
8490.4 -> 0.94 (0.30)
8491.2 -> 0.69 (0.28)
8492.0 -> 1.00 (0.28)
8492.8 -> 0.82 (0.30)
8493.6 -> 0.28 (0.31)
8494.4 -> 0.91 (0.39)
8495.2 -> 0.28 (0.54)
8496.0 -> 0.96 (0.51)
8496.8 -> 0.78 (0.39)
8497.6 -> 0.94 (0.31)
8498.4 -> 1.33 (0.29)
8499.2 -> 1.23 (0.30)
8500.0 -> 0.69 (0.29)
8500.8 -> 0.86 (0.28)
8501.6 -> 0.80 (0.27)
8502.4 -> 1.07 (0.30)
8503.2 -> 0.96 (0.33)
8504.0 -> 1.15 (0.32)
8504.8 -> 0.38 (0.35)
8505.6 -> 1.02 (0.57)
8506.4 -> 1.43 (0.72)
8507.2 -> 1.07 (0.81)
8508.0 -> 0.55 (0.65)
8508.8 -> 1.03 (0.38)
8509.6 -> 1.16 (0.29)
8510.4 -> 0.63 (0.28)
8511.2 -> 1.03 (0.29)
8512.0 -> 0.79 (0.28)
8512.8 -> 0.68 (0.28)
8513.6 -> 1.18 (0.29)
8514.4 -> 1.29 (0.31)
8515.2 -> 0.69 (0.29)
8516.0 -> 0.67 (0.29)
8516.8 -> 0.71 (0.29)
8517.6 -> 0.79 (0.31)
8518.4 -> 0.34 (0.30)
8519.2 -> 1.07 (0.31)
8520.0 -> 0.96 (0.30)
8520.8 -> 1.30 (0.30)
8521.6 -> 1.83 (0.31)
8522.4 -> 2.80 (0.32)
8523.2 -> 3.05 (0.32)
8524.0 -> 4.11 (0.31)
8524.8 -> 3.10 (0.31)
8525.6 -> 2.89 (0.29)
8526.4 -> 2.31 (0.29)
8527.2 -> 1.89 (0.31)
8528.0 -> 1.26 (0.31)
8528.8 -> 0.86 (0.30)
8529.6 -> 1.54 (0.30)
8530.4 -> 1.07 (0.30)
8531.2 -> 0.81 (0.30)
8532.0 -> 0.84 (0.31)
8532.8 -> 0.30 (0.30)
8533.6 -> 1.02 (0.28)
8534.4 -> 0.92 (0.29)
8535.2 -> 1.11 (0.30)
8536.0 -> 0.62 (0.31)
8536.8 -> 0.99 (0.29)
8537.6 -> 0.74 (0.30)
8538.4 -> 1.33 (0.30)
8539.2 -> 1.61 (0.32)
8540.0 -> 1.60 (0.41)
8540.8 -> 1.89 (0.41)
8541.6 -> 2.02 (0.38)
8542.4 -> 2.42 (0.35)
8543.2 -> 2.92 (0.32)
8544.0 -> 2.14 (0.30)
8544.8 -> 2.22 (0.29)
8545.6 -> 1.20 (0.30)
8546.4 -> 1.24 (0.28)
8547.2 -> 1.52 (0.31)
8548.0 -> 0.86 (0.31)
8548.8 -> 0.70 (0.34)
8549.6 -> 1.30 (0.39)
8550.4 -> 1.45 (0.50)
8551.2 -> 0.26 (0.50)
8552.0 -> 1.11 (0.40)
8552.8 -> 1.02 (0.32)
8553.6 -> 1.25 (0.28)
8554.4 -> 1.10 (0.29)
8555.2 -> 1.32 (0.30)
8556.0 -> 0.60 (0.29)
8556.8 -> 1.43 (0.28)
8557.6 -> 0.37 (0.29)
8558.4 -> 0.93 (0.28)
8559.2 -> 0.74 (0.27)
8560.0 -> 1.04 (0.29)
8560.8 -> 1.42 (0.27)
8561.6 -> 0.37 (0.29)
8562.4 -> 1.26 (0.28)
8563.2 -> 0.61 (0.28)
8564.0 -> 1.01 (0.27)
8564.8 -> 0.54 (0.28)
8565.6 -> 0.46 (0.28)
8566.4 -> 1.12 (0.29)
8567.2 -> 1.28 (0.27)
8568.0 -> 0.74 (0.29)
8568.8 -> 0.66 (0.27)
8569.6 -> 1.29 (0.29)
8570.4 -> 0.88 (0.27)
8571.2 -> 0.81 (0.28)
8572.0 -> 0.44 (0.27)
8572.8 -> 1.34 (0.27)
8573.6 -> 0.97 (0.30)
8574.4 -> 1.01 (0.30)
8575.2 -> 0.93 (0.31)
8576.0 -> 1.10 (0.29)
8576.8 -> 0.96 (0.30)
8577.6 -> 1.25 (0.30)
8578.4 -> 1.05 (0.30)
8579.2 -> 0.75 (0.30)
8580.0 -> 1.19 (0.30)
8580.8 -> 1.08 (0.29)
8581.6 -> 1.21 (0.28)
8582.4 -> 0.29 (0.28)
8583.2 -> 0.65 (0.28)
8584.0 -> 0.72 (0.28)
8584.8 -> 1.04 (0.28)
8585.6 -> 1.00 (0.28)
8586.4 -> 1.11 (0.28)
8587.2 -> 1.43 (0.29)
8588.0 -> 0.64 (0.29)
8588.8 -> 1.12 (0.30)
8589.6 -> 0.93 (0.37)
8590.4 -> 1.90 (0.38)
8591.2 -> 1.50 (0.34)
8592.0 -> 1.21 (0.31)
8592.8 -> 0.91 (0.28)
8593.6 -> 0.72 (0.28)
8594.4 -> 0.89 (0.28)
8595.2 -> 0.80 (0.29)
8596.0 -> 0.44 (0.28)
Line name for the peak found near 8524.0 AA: [S II] 6716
